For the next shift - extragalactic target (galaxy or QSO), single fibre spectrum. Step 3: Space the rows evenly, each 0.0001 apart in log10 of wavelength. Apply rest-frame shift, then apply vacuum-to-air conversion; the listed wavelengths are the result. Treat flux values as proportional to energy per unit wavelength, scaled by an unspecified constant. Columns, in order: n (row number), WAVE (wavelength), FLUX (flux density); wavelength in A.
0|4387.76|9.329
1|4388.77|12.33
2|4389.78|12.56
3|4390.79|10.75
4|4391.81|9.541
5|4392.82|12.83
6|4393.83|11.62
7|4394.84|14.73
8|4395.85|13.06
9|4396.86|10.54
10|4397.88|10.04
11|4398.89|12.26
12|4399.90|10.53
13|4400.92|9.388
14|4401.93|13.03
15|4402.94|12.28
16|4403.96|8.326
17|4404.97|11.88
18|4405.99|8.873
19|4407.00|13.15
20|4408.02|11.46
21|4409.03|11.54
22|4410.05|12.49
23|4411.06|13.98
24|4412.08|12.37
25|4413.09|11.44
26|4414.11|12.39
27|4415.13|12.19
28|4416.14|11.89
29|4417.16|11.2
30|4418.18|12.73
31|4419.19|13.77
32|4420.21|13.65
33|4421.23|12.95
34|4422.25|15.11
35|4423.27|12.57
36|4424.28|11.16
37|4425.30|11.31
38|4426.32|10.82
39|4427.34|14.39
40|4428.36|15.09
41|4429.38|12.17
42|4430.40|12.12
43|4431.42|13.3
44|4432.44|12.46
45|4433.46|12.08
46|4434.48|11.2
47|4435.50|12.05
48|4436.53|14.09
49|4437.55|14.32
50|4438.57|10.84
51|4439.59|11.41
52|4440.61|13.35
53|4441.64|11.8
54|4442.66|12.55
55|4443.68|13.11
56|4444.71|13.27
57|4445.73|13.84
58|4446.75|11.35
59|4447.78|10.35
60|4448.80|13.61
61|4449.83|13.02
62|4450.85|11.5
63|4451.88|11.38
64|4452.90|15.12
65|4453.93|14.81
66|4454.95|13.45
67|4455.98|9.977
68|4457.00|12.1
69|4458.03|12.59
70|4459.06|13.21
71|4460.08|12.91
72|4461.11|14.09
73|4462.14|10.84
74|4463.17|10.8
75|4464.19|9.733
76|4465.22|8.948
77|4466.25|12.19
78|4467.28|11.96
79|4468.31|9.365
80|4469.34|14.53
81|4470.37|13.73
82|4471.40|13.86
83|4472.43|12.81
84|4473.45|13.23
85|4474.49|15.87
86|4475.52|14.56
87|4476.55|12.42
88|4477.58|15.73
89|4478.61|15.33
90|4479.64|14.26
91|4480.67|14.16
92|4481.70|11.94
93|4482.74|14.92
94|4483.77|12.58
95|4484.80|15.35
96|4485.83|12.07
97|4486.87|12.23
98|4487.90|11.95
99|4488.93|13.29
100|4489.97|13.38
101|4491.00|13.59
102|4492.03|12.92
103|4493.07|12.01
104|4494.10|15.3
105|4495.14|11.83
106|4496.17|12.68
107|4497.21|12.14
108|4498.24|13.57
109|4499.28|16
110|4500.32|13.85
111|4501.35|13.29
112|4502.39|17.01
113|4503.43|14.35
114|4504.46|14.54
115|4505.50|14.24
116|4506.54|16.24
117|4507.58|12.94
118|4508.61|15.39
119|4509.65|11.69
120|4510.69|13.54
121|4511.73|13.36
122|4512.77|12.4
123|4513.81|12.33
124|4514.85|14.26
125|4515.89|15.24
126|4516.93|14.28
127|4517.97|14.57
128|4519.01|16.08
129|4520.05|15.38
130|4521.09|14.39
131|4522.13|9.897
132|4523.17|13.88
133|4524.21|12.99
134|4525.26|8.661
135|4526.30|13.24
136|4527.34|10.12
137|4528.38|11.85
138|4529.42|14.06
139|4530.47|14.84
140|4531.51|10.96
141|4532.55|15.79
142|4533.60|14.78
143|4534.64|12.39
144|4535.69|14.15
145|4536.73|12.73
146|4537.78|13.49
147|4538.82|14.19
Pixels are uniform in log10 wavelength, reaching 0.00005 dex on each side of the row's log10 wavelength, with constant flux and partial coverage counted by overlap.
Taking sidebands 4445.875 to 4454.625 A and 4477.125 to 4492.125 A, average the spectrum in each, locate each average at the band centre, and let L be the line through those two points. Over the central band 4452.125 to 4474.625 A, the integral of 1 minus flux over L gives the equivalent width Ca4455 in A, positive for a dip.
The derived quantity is 0.98 A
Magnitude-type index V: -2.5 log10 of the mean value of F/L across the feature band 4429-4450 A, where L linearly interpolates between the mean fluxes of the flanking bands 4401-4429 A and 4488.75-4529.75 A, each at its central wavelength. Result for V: 0.01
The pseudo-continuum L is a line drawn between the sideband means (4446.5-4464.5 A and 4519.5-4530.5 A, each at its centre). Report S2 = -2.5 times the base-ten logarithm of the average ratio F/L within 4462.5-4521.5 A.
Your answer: -0.089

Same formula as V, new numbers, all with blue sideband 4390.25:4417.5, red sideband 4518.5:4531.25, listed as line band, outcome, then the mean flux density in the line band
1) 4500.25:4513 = -0.11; 14.1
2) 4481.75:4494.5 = -0.06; 13.2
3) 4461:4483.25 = -0.05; 12.9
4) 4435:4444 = -0.05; 12.6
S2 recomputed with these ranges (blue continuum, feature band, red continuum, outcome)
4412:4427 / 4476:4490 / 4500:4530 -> -0.03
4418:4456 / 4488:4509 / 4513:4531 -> -0.06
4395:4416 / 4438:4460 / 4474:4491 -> 0.03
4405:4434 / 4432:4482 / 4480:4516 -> 0.03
